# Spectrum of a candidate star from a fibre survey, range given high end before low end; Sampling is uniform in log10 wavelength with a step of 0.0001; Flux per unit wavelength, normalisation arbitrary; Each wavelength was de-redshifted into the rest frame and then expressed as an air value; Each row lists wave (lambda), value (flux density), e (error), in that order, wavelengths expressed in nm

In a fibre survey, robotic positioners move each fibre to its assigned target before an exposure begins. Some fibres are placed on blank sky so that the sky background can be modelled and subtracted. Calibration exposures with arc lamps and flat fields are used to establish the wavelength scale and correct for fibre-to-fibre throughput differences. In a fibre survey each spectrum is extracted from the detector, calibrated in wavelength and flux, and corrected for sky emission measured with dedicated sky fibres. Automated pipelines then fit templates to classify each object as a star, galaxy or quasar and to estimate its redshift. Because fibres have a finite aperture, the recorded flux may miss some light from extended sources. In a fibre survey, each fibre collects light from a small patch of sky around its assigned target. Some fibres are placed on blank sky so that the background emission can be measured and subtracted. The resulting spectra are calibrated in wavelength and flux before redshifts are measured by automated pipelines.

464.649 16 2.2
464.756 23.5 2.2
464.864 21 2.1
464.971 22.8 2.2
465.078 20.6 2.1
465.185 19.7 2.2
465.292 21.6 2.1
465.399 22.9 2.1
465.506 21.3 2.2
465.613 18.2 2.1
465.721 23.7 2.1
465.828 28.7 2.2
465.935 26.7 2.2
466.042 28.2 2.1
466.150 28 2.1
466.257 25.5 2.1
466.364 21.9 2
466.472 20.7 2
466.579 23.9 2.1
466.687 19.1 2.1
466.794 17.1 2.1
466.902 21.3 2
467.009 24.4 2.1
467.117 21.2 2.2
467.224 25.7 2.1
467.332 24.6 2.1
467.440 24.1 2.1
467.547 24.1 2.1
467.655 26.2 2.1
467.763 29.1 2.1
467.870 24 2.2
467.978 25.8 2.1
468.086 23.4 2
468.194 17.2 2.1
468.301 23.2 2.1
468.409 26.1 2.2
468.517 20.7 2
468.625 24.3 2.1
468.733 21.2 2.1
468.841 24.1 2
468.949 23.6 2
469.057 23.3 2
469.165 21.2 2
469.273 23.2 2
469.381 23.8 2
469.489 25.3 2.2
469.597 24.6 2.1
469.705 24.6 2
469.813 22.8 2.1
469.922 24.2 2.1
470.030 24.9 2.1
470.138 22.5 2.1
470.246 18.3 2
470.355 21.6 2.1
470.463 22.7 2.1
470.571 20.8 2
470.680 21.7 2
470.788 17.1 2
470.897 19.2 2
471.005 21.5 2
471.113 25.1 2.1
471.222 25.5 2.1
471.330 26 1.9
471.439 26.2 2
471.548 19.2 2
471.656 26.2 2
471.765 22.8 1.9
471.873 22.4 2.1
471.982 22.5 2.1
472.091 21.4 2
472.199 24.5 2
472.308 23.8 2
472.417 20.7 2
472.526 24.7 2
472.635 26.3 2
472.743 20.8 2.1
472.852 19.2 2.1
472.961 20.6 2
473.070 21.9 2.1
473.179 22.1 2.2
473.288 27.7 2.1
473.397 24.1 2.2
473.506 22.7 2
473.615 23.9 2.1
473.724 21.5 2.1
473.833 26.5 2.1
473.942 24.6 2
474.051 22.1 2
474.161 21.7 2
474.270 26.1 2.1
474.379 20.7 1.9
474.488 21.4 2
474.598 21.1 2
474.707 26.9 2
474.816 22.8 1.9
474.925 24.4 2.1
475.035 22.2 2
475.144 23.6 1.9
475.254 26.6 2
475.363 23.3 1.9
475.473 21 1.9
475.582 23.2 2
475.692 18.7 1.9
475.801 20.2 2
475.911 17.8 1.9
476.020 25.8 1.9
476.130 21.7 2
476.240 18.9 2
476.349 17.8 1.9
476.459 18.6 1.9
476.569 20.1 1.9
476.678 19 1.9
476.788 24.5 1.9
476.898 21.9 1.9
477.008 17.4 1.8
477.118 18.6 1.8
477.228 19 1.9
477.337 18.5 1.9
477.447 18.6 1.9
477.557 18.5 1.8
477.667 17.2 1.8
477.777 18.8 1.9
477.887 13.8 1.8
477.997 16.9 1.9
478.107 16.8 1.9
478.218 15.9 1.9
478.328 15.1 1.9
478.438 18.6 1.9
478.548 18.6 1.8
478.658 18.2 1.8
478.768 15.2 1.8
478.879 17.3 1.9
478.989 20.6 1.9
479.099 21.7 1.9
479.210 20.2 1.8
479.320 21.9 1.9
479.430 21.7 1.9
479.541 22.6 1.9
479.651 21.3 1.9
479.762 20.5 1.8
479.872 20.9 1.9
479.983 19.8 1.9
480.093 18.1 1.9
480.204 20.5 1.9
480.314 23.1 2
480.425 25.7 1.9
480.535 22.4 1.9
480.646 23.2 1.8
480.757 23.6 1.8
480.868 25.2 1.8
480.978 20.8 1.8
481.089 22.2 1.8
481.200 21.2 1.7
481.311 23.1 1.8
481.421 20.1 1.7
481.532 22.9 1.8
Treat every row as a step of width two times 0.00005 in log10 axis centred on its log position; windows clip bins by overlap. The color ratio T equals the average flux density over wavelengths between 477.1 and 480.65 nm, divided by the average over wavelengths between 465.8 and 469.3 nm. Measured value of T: 0.8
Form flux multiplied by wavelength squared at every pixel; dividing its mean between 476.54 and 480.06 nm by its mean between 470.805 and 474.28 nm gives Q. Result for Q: 0.84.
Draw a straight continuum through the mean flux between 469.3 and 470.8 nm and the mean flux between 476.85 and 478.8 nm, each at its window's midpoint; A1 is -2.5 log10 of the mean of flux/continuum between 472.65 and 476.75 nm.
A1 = -0.13 mag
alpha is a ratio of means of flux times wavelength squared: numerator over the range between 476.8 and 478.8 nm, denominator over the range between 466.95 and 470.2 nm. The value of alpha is 0.8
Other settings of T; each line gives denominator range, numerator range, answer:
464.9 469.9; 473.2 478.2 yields 0.91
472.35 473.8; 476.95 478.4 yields 0.76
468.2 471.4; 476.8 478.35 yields 0.78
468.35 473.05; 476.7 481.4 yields 0.88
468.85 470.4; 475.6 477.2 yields 0.87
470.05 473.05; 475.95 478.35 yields 0.84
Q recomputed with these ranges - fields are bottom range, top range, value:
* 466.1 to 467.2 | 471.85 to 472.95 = 1.03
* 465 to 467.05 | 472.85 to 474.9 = 1.05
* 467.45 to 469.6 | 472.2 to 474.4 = 1.00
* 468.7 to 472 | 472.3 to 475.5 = 1.03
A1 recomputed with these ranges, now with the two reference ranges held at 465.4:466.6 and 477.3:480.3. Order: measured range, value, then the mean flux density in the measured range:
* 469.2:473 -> -0.03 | 22.8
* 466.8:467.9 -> -0.02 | 24.2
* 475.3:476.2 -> -0.07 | 21.5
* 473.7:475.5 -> -0.14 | 23.4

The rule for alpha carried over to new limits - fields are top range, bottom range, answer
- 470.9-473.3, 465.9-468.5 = 0.99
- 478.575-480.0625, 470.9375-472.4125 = 0.88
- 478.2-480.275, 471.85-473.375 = 0.88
